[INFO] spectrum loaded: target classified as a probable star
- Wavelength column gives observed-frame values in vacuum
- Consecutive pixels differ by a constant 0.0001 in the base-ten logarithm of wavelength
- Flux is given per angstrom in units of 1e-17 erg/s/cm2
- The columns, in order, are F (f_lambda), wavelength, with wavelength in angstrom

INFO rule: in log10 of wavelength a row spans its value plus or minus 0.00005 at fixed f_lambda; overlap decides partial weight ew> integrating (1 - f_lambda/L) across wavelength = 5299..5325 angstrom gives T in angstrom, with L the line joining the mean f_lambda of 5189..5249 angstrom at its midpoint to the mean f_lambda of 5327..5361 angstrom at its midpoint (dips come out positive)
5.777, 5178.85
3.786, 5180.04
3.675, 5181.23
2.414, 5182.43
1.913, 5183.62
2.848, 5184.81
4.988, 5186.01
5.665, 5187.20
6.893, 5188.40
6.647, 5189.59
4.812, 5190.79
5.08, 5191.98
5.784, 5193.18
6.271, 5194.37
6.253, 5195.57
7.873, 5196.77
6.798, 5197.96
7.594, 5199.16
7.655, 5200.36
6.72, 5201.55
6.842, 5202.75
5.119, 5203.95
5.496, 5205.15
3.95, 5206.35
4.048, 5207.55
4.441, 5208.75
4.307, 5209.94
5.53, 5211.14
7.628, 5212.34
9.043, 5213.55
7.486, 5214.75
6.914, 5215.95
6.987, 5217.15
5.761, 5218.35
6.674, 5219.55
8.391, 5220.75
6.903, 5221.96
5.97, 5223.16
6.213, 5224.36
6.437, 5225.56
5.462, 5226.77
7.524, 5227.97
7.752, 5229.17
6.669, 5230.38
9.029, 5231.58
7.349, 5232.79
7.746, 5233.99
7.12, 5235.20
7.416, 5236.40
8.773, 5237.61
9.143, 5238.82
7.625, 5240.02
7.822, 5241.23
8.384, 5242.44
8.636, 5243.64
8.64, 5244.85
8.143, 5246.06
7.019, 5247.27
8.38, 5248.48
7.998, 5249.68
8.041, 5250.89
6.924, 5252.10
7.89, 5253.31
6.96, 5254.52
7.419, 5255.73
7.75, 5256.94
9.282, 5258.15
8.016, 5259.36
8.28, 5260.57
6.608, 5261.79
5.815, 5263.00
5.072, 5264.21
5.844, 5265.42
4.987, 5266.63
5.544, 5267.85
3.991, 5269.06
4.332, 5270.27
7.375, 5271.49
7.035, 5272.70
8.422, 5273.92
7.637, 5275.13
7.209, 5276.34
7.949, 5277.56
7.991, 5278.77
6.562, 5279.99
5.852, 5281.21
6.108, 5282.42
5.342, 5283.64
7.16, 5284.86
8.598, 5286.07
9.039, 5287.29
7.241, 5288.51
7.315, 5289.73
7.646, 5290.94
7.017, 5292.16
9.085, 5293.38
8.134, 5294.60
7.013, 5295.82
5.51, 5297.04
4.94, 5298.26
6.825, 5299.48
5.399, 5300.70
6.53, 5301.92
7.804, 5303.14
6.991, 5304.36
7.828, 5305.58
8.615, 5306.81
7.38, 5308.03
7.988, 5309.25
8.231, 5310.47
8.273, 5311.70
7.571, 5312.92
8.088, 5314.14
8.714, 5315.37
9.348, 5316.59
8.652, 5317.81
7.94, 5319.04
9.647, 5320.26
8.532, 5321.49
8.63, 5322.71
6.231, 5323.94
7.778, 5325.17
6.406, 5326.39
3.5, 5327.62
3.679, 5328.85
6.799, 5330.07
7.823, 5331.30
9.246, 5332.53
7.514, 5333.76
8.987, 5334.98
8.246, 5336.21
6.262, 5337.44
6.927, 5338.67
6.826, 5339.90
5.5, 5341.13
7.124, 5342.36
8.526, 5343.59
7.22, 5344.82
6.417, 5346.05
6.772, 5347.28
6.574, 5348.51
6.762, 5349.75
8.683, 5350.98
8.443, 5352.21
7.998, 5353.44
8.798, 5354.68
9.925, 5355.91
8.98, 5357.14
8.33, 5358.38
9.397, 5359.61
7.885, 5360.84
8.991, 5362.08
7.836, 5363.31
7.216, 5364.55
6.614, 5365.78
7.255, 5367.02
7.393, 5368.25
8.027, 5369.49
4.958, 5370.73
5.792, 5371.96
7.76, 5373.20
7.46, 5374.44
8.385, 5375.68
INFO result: -2.0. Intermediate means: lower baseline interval 6.88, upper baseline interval 7.47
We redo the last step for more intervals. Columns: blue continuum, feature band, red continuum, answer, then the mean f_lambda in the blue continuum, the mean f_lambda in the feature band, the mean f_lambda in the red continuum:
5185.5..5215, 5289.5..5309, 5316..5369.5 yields 0.1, 6.1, 7.14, 7.62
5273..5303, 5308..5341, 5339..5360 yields -0.4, 7.11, 7.57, 7.75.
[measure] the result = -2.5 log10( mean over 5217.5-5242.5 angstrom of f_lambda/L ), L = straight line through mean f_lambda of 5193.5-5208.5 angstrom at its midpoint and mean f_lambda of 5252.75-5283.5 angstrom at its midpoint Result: -0.14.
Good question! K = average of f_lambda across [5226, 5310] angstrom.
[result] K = 7.26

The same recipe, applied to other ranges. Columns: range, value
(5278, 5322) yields 7.53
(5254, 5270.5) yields 6.47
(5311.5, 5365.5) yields 7.69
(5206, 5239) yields 6.8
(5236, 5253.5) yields 8.07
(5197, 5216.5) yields 6.25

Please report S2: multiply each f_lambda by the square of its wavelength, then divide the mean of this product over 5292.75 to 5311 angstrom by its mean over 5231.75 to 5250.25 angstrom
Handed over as 0.92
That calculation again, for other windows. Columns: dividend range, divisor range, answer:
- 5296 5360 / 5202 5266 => 1.10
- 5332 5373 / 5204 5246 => 1.15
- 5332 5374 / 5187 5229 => 1.27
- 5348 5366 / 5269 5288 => 1.21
